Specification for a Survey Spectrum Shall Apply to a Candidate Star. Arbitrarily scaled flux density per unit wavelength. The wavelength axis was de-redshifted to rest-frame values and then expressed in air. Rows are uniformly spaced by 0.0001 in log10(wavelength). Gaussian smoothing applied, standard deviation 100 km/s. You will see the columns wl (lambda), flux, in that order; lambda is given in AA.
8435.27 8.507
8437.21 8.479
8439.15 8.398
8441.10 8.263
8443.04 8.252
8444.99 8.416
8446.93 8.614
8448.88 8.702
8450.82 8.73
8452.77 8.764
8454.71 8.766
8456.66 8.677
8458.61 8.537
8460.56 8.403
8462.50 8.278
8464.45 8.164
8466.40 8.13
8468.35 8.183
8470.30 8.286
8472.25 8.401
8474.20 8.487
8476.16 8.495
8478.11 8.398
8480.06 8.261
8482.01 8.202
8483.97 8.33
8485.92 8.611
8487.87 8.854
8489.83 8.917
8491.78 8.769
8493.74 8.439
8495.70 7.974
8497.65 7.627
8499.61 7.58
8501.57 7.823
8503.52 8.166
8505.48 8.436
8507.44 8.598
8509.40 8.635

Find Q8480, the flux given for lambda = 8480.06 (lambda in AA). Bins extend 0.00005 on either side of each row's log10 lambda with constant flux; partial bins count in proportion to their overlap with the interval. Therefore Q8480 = 8.261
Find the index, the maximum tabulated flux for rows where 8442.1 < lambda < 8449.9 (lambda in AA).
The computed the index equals 8.702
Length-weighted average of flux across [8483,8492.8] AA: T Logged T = 8.7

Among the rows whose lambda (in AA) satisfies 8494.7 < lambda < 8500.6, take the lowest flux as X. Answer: 7.58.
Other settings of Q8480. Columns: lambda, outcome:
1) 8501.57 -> 7.823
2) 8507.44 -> 8.598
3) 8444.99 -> 8.416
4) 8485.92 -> 8.611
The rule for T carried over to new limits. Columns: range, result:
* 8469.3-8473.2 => 8.34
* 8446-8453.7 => 8.7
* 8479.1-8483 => 8.22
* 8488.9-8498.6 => 8.35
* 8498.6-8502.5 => 7.69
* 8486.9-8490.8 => 8.87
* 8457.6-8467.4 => 8.3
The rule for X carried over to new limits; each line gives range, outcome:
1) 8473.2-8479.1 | 8.398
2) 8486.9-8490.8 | 8.854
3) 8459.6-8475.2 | 8.13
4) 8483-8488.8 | 8.33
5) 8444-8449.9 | 8.416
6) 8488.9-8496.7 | 7.974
